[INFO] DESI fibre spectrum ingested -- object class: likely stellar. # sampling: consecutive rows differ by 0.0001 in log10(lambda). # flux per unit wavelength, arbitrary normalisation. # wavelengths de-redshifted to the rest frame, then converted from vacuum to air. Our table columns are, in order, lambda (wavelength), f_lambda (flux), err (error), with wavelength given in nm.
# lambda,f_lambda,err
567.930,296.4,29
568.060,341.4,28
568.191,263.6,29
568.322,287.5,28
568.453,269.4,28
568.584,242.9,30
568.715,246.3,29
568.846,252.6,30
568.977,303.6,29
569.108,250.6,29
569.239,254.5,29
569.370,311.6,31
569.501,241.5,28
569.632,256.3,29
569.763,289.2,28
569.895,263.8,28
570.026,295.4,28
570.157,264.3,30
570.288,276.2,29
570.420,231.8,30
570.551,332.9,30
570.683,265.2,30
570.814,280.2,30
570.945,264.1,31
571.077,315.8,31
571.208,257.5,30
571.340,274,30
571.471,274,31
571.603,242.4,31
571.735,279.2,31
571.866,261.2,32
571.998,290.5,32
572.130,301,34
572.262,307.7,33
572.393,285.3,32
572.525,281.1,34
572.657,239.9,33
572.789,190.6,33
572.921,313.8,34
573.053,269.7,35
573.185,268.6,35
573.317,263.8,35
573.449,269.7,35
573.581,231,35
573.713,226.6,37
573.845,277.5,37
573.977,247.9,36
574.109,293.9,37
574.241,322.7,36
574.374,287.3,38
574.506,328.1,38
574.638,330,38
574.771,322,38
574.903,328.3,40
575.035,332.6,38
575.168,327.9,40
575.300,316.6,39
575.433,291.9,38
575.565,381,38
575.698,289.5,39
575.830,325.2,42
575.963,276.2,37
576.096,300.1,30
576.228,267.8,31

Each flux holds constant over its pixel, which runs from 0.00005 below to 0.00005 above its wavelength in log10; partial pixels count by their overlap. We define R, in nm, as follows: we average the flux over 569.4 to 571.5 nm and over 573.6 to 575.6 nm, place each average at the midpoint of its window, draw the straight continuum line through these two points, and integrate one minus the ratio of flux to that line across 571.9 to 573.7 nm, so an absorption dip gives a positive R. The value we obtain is 0.14 nm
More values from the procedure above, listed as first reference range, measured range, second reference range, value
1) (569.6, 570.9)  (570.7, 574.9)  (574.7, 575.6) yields 0.337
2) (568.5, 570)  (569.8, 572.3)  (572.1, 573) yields -0.073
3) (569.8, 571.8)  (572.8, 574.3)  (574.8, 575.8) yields 0.181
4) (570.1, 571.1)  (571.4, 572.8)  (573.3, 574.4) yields 0.009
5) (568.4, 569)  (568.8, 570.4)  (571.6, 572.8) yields -0.046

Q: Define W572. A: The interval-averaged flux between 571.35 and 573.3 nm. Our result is 272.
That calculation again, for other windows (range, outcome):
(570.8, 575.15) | 281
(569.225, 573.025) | 274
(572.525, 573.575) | 259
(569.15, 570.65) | 274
